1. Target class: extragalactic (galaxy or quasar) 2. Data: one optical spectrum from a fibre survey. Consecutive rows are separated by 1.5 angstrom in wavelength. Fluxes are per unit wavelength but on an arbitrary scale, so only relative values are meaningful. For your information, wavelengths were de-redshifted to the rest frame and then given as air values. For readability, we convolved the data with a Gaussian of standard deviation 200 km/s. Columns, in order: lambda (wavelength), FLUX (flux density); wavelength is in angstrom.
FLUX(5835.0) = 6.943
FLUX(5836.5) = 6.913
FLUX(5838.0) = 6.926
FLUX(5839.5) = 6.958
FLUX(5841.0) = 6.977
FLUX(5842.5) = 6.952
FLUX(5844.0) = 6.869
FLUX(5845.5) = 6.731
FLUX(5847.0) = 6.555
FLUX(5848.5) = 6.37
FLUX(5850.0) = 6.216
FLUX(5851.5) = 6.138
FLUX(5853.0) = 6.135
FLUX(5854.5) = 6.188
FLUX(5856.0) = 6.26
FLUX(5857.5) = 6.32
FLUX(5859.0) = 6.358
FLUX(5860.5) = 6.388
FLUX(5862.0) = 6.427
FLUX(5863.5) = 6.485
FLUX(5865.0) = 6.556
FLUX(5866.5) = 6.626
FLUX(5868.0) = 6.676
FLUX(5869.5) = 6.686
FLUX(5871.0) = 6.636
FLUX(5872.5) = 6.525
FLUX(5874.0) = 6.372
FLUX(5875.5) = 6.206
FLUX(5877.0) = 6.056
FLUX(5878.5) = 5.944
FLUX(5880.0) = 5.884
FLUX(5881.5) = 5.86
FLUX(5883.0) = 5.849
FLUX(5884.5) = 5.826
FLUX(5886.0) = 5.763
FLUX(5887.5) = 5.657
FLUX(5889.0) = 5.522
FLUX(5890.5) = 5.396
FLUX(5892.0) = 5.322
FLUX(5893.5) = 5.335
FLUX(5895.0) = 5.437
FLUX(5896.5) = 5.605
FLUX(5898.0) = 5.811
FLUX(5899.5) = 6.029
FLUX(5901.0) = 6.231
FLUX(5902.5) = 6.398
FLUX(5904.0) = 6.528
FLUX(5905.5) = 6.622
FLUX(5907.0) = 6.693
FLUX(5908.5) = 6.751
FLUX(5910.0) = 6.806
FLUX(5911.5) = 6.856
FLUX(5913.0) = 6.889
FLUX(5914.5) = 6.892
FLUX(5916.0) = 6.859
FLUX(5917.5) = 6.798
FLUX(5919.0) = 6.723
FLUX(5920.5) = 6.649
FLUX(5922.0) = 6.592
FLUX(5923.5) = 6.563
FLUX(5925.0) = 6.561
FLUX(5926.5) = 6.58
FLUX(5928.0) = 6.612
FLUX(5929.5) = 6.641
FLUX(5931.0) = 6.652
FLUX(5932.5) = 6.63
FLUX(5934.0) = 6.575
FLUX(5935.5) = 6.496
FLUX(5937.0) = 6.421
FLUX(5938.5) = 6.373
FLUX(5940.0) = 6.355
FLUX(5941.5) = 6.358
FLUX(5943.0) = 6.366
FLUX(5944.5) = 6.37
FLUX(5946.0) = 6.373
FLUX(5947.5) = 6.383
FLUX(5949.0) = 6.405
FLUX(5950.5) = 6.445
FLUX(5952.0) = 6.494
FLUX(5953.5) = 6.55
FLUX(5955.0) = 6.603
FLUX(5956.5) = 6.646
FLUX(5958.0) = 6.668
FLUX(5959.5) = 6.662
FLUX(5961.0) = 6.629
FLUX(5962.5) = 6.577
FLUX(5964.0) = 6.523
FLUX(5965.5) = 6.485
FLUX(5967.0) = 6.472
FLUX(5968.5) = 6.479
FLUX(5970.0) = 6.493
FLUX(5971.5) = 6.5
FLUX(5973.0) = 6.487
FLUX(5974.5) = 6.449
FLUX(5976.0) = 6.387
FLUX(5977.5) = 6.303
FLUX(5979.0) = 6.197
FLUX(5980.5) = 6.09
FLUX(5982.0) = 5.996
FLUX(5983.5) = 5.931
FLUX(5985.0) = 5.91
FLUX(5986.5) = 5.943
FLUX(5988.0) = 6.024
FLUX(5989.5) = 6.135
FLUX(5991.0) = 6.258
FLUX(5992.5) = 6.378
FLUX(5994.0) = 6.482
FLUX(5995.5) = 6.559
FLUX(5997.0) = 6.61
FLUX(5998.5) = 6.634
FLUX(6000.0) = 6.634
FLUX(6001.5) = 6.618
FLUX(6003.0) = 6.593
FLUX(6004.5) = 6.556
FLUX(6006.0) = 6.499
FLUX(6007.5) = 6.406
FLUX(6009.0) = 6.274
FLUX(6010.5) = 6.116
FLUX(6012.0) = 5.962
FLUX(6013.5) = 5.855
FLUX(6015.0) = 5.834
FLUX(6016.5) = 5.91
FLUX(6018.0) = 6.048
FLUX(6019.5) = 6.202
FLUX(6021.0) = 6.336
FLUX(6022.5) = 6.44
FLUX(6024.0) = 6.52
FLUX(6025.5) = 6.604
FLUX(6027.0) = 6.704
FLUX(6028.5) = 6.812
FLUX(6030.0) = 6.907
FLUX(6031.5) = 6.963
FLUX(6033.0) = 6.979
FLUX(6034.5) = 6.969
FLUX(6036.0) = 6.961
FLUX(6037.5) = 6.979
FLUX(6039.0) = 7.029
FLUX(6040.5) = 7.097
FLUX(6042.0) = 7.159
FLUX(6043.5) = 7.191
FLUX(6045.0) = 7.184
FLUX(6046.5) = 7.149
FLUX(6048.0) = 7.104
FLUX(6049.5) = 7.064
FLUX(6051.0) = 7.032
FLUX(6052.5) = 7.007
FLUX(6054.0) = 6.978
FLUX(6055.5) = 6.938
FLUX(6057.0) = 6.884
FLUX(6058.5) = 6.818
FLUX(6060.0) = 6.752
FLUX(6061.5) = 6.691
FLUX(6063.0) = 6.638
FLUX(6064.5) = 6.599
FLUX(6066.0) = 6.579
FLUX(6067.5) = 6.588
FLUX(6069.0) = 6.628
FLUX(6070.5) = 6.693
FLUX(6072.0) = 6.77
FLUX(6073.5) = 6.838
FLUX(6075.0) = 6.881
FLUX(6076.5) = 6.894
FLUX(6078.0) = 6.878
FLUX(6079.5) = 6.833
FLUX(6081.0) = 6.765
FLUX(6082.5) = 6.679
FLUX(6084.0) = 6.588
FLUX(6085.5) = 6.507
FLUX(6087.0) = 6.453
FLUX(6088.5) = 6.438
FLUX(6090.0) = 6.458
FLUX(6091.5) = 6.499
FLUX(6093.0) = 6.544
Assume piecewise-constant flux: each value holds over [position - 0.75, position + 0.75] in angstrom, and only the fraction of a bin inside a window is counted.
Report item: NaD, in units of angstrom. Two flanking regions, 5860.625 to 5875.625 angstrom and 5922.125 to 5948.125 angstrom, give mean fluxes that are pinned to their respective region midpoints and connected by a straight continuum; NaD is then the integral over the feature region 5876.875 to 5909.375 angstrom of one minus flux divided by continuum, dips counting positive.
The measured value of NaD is 2.9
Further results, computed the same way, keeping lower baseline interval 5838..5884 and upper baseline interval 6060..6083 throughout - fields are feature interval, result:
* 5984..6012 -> 1.1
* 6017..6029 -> 0.4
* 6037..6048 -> -0.7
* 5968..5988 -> 1.1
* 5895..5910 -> 0.5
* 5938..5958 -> 0.3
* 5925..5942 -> 0.0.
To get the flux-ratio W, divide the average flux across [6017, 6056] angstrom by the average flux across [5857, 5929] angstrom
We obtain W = 1.09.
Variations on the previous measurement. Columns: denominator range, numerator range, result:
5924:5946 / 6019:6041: 1.04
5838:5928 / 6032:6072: 1.09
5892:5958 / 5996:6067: 1.03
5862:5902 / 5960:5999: 1.05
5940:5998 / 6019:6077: 1.07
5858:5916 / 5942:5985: 1.03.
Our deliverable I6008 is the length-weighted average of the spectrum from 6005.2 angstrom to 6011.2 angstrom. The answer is 6.33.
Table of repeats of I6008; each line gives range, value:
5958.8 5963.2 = 6.62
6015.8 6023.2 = 6.19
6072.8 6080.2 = 6.87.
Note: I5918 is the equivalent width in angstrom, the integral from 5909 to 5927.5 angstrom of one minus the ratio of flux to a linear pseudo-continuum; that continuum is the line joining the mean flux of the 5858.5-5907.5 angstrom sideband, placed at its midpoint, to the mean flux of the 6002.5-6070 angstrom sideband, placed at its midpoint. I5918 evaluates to -1.5 angstrom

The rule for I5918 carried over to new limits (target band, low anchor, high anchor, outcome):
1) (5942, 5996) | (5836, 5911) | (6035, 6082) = 1.7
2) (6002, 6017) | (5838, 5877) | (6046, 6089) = 1.1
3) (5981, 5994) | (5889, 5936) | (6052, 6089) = 0.9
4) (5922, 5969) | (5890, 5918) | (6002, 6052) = -0.8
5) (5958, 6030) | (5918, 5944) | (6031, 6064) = 4.4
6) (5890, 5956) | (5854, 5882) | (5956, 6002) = -0.5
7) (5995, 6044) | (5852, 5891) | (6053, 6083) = 0.4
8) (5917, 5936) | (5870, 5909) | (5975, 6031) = -1.6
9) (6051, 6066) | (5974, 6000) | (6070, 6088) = -0.4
